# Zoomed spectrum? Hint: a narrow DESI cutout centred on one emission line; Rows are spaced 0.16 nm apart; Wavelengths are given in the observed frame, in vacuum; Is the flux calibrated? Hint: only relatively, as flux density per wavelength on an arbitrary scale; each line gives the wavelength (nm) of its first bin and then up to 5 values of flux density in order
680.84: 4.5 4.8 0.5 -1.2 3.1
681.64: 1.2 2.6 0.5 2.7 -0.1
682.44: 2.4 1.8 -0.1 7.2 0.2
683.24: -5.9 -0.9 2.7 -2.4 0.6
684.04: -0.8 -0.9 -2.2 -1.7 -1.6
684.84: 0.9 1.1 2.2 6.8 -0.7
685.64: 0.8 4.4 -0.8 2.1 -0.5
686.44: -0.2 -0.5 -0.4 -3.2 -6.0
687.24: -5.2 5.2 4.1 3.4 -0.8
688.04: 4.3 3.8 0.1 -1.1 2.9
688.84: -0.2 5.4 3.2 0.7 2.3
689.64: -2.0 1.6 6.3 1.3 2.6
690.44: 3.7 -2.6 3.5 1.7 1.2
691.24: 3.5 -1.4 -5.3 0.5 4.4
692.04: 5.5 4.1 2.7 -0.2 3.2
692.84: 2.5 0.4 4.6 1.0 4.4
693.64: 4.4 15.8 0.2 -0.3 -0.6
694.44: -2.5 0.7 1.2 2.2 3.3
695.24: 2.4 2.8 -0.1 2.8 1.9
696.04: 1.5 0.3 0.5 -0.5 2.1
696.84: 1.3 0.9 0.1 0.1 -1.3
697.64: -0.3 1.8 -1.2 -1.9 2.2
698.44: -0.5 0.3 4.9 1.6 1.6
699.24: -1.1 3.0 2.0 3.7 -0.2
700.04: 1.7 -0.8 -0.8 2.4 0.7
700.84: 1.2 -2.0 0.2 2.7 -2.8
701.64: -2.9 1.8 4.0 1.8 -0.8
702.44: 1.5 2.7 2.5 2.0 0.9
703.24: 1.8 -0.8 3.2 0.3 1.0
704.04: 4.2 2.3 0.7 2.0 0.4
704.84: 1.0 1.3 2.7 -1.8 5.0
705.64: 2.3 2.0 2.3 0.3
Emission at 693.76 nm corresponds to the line H-alpha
